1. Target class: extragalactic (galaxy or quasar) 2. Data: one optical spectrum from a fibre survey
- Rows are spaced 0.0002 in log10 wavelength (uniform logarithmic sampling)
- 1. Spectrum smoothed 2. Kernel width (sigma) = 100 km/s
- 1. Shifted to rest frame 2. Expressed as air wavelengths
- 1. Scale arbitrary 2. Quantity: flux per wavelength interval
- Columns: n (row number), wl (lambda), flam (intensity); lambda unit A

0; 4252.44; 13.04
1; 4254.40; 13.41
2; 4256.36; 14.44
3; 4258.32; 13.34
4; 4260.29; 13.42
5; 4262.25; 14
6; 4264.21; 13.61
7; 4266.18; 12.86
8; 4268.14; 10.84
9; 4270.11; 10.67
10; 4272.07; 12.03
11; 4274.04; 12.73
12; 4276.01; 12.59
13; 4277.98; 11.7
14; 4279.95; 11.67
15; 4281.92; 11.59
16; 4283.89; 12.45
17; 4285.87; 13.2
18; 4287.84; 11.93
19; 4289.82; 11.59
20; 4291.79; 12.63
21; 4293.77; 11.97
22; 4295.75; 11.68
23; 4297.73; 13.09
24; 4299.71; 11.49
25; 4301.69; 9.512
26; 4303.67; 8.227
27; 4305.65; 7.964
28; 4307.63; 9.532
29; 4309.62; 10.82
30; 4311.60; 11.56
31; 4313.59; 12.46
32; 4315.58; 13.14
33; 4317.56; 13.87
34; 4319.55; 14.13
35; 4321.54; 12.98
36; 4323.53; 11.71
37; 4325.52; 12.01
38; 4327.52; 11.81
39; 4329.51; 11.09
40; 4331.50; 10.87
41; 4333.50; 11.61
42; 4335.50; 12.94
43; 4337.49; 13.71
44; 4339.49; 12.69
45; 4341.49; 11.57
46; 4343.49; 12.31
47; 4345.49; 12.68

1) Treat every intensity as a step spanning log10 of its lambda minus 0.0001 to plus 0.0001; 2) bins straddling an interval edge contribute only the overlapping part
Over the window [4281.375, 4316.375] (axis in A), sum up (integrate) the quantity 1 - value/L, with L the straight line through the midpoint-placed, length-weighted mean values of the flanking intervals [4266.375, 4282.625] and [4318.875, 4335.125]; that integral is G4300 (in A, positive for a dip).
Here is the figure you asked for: 1.5 A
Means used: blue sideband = 11.8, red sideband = 12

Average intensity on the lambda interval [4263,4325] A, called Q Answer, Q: 11.8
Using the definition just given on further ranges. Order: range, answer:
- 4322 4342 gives 12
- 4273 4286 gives 12.2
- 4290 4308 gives 10.8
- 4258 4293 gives 12.4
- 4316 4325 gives 13.1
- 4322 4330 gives 11.8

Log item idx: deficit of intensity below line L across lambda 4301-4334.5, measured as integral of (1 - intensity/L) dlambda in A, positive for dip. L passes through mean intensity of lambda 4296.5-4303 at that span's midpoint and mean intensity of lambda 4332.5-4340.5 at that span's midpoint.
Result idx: 1.6 A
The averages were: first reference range 11.2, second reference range 12.7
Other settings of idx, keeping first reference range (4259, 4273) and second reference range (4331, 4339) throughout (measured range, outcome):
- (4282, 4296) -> 0.31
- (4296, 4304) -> 1.01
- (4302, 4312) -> 2.36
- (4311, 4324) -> -0.52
